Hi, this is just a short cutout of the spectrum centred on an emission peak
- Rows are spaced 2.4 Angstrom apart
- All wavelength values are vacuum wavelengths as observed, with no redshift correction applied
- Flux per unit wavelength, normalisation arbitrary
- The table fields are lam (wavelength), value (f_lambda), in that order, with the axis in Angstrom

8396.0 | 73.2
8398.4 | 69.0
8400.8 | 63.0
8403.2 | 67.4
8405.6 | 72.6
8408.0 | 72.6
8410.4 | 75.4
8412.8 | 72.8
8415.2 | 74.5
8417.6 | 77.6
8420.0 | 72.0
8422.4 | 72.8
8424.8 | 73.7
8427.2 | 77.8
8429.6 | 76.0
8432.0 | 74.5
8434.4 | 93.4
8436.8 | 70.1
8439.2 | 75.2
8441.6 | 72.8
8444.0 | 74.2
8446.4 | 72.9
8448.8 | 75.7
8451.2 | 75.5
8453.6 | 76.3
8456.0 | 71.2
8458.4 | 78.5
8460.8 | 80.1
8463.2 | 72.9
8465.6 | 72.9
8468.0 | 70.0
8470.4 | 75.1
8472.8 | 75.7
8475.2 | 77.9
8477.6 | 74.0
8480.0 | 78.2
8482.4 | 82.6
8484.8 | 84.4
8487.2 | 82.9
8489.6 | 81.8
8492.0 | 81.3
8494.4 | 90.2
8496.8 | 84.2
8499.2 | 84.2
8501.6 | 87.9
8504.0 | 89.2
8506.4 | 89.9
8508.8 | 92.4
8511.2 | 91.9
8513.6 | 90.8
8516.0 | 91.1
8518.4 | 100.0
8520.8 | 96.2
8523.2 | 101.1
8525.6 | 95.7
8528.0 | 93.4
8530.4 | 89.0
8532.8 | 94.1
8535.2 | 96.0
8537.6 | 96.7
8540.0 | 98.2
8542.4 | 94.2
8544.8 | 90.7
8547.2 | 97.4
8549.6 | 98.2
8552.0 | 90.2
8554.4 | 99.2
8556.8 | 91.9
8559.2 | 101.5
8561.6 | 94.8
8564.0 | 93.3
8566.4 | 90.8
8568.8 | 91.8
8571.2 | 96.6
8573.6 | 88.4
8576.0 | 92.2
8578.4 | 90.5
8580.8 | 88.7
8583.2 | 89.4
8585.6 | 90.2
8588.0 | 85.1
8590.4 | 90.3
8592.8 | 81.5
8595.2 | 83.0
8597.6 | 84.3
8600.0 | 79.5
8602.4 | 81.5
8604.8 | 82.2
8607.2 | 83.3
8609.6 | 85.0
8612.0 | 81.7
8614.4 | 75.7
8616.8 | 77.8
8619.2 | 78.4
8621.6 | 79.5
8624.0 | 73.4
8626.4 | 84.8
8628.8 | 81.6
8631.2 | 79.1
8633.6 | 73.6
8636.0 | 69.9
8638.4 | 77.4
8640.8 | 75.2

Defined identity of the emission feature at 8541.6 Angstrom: Mg II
